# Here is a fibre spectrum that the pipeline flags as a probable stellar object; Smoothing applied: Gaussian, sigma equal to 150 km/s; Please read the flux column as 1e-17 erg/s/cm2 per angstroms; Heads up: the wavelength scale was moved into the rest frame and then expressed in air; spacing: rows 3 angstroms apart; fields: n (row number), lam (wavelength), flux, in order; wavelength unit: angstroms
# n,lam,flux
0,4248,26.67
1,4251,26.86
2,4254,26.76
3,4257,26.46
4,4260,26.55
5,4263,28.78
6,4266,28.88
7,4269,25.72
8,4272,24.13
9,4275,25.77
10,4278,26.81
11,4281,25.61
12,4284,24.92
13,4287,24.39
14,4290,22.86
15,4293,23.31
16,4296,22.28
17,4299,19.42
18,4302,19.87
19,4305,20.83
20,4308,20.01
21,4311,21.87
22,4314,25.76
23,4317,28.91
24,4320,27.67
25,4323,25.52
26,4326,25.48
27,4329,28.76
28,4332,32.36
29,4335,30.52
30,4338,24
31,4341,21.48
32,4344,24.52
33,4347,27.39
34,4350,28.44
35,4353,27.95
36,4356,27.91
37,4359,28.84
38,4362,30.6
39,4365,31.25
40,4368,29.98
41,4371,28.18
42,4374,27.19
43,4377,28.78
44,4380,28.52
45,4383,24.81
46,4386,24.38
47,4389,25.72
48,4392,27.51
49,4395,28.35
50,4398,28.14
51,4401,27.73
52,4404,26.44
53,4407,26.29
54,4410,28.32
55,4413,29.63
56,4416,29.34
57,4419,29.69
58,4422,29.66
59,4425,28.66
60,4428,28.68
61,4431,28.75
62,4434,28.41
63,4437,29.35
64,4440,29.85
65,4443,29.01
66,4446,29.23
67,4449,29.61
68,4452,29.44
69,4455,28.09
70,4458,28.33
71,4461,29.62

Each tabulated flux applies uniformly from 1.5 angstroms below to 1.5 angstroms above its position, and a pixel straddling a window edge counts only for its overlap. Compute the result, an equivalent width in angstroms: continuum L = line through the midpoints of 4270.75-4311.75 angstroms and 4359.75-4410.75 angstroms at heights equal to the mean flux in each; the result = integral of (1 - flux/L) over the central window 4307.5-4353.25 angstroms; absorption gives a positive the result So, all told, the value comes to -2.5 angstroms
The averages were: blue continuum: 23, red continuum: 27.8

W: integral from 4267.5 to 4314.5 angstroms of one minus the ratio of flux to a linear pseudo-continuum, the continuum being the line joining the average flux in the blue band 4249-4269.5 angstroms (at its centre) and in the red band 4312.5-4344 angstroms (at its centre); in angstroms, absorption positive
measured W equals 6.6 angstroms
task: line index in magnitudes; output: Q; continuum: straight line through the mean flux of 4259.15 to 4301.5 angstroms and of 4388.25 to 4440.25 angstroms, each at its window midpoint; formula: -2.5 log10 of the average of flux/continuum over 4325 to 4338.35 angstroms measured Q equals -0.10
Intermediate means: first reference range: 24.8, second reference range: 28.4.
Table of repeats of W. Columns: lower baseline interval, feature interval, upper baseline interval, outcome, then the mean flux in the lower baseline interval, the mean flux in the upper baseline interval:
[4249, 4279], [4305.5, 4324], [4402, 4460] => 1.8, 26.7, 28.8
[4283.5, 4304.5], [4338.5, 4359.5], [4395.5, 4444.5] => -1.2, 22.2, 28.6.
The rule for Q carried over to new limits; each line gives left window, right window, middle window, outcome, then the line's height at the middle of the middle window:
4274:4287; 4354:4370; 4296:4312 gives 0.29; 26.8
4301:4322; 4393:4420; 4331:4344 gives -0.07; 24.9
